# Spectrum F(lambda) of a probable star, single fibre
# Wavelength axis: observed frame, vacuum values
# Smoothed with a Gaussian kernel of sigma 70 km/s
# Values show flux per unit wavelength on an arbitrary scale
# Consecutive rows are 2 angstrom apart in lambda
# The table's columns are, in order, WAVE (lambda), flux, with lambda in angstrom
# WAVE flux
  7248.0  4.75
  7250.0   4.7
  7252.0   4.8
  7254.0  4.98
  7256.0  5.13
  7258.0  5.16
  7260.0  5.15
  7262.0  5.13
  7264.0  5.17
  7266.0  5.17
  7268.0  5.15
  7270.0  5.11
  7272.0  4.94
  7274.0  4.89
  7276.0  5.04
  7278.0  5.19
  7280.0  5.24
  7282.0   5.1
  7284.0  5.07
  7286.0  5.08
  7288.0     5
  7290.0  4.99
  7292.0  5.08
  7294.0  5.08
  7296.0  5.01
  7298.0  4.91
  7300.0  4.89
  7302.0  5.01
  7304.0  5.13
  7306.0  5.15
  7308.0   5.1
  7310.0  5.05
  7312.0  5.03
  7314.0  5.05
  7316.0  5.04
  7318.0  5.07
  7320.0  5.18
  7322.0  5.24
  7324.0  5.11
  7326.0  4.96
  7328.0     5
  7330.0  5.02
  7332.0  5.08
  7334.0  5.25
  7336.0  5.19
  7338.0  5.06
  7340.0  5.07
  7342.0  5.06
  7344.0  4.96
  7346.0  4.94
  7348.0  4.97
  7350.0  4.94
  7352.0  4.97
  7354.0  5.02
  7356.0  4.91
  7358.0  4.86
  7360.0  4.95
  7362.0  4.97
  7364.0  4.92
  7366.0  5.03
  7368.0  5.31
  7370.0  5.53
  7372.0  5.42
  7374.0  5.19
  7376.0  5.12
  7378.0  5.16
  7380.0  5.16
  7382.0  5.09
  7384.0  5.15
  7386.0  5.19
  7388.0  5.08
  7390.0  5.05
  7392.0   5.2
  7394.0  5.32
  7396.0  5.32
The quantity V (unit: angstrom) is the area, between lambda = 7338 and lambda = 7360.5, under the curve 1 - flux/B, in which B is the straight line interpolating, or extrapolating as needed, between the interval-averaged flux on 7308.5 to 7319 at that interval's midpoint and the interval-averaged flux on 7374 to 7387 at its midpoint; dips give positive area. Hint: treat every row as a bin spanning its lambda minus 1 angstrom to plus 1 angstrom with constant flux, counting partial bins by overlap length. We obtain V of 0.57 angstrom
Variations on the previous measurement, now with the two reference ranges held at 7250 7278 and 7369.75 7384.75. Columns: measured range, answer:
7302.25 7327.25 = 0.18 angstrom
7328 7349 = 0.42 angstrom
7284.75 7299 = 0.20 angstrom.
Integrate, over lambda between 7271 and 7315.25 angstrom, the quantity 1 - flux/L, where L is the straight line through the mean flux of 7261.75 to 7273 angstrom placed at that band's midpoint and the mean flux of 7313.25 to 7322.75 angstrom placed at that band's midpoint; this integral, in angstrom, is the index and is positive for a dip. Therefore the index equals 0.6 angstrom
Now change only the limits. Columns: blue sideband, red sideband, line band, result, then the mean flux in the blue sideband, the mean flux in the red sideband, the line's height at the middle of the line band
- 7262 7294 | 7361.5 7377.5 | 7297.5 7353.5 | 1.0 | 5.08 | 5.19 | 5.14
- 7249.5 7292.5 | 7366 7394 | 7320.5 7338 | 0.1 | 5.06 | 5.2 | 5.14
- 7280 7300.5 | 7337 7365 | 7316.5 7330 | -0.2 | 5.03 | 4.97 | 5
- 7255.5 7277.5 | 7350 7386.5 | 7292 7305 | 0.2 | 5.1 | 5.1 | 5.1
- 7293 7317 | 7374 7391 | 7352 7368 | 0.4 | 5.04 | 5.13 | 5.1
